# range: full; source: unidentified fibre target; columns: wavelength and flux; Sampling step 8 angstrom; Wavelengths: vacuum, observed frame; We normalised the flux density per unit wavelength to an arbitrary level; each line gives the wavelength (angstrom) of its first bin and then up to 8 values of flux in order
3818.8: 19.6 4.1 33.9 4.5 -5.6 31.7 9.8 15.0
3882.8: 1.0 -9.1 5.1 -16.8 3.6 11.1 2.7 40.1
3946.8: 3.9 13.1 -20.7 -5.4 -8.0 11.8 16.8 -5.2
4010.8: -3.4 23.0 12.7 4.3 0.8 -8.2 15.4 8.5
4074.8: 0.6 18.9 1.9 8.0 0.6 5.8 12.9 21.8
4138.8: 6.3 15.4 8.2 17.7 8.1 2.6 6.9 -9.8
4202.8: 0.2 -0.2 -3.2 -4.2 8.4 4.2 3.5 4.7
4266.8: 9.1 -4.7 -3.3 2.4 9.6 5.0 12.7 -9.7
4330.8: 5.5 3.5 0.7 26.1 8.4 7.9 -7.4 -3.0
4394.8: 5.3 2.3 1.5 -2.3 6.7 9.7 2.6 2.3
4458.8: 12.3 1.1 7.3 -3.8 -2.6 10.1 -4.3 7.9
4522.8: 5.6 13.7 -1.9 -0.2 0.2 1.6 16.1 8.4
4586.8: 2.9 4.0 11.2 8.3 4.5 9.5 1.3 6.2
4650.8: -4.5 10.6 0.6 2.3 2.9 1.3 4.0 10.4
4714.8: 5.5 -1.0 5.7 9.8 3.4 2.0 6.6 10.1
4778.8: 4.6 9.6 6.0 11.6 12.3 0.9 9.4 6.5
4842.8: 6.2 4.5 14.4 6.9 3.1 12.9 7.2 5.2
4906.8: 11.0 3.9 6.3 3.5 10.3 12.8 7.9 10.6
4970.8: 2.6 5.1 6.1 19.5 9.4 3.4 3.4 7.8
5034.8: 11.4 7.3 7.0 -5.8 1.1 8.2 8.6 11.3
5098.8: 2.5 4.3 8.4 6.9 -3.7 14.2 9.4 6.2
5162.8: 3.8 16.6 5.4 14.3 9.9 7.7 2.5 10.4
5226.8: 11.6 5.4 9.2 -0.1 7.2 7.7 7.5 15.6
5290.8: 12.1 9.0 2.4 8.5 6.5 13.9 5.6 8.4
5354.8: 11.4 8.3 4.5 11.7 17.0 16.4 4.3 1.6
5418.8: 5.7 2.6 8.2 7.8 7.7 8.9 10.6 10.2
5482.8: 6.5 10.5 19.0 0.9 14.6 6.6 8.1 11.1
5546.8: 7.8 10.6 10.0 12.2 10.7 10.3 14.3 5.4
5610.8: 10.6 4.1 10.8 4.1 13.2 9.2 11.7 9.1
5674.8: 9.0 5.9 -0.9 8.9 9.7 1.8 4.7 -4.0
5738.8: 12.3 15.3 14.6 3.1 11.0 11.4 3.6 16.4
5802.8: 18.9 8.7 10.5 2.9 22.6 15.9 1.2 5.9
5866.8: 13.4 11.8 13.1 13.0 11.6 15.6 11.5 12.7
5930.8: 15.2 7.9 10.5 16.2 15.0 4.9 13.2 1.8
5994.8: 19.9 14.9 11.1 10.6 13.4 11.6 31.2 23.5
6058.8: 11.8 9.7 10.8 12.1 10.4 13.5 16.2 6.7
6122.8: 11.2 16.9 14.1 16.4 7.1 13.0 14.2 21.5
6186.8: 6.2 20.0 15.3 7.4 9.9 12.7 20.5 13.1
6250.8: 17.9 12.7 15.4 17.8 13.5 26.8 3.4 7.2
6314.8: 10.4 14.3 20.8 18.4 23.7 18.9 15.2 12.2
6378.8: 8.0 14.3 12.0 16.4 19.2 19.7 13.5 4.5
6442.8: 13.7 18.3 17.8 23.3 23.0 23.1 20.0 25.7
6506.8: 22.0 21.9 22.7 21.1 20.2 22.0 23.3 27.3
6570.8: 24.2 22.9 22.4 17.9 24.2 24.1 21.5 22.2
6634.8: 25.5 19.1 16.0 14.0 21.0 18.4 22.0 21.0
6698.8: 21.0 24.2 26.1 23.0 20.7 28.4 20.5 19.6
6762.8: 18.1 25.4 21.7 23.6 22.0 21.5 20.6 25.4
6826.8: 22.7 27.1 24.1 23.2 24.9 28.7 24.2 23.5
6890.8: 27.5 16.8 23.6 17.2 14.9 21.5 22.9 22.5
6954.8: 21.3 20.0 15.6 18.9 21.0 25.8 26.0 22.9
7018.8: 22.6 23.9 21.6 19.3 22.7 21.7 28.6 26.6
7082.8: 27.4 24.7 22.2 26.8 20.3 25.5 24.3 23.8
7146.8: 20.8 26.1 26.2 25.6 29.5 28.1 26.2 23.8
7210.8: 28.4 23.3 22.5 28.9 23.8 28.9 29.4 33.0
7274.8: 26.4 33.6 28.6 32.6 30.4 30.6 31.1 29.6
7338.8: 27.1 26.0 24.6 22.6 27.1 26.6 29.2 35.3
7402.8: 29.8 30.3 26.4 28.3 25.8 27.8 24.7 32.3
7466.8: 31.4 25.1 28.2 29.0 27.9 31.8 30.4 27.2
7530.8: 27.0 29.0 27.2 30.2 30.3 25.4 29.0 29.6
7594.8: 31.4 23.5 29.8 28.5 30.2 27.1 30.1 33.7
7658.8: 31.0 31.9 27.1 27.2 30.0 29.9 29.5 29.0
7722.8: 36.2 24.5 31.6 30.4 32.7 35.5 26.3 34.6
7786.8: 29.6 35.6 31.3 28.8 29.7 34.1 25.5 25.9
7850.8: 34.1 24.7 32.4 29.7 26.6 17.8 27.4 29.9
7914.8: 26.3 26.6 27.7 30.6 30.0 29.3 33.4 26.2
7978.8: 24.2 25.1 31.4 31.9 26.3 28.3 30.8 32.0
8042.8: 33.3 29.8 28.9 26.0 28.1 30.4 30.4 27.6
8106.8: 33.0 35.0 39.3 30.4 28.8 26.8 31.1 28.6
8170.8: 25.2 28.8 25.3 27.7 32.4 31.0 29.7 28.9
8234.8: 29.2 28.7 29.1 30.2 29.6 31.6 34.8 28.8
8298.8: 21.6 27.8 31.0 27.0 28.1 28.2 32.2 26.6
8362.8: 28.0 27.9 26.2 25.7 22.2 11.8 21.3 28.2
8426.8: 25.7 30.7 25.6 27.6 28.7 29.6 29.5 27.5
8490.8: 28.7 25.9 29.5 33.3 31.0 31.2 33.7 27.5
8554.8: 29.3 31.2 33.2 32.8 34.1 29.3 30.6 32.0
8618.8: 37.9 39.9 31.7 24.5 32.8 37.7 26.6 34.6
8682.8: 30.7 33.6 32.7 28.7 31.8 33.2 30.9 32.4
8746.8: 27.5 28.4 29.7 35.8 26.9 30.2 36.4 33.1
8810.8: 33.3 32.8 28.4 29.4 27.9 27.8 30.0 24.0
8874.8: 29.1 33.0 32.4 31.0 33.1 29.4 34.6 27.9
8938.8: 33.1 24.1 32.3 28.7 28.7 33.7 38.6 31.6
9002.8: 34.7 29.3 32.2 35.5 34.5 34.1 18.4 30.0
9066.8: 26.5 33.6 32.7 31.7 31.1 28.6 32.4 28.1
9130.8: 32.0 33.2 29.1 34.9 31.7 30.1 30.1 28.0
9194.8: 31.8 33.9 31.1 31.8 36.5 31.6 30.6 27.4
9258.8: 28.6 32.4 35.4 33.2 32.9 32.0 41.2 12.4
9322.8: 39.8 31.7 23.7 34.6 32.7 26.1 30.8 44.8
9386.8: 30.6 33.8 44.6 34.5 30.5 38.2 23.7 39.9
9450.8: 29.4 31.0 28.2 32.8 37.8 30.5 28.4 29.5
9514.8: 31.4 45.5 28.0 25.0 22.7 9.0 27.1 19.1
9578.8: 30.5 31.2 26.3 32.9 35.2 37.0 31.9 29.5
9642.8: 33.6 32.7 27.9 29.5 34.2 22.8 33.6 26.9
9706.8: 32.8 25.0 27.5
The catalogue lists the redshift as 0.62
